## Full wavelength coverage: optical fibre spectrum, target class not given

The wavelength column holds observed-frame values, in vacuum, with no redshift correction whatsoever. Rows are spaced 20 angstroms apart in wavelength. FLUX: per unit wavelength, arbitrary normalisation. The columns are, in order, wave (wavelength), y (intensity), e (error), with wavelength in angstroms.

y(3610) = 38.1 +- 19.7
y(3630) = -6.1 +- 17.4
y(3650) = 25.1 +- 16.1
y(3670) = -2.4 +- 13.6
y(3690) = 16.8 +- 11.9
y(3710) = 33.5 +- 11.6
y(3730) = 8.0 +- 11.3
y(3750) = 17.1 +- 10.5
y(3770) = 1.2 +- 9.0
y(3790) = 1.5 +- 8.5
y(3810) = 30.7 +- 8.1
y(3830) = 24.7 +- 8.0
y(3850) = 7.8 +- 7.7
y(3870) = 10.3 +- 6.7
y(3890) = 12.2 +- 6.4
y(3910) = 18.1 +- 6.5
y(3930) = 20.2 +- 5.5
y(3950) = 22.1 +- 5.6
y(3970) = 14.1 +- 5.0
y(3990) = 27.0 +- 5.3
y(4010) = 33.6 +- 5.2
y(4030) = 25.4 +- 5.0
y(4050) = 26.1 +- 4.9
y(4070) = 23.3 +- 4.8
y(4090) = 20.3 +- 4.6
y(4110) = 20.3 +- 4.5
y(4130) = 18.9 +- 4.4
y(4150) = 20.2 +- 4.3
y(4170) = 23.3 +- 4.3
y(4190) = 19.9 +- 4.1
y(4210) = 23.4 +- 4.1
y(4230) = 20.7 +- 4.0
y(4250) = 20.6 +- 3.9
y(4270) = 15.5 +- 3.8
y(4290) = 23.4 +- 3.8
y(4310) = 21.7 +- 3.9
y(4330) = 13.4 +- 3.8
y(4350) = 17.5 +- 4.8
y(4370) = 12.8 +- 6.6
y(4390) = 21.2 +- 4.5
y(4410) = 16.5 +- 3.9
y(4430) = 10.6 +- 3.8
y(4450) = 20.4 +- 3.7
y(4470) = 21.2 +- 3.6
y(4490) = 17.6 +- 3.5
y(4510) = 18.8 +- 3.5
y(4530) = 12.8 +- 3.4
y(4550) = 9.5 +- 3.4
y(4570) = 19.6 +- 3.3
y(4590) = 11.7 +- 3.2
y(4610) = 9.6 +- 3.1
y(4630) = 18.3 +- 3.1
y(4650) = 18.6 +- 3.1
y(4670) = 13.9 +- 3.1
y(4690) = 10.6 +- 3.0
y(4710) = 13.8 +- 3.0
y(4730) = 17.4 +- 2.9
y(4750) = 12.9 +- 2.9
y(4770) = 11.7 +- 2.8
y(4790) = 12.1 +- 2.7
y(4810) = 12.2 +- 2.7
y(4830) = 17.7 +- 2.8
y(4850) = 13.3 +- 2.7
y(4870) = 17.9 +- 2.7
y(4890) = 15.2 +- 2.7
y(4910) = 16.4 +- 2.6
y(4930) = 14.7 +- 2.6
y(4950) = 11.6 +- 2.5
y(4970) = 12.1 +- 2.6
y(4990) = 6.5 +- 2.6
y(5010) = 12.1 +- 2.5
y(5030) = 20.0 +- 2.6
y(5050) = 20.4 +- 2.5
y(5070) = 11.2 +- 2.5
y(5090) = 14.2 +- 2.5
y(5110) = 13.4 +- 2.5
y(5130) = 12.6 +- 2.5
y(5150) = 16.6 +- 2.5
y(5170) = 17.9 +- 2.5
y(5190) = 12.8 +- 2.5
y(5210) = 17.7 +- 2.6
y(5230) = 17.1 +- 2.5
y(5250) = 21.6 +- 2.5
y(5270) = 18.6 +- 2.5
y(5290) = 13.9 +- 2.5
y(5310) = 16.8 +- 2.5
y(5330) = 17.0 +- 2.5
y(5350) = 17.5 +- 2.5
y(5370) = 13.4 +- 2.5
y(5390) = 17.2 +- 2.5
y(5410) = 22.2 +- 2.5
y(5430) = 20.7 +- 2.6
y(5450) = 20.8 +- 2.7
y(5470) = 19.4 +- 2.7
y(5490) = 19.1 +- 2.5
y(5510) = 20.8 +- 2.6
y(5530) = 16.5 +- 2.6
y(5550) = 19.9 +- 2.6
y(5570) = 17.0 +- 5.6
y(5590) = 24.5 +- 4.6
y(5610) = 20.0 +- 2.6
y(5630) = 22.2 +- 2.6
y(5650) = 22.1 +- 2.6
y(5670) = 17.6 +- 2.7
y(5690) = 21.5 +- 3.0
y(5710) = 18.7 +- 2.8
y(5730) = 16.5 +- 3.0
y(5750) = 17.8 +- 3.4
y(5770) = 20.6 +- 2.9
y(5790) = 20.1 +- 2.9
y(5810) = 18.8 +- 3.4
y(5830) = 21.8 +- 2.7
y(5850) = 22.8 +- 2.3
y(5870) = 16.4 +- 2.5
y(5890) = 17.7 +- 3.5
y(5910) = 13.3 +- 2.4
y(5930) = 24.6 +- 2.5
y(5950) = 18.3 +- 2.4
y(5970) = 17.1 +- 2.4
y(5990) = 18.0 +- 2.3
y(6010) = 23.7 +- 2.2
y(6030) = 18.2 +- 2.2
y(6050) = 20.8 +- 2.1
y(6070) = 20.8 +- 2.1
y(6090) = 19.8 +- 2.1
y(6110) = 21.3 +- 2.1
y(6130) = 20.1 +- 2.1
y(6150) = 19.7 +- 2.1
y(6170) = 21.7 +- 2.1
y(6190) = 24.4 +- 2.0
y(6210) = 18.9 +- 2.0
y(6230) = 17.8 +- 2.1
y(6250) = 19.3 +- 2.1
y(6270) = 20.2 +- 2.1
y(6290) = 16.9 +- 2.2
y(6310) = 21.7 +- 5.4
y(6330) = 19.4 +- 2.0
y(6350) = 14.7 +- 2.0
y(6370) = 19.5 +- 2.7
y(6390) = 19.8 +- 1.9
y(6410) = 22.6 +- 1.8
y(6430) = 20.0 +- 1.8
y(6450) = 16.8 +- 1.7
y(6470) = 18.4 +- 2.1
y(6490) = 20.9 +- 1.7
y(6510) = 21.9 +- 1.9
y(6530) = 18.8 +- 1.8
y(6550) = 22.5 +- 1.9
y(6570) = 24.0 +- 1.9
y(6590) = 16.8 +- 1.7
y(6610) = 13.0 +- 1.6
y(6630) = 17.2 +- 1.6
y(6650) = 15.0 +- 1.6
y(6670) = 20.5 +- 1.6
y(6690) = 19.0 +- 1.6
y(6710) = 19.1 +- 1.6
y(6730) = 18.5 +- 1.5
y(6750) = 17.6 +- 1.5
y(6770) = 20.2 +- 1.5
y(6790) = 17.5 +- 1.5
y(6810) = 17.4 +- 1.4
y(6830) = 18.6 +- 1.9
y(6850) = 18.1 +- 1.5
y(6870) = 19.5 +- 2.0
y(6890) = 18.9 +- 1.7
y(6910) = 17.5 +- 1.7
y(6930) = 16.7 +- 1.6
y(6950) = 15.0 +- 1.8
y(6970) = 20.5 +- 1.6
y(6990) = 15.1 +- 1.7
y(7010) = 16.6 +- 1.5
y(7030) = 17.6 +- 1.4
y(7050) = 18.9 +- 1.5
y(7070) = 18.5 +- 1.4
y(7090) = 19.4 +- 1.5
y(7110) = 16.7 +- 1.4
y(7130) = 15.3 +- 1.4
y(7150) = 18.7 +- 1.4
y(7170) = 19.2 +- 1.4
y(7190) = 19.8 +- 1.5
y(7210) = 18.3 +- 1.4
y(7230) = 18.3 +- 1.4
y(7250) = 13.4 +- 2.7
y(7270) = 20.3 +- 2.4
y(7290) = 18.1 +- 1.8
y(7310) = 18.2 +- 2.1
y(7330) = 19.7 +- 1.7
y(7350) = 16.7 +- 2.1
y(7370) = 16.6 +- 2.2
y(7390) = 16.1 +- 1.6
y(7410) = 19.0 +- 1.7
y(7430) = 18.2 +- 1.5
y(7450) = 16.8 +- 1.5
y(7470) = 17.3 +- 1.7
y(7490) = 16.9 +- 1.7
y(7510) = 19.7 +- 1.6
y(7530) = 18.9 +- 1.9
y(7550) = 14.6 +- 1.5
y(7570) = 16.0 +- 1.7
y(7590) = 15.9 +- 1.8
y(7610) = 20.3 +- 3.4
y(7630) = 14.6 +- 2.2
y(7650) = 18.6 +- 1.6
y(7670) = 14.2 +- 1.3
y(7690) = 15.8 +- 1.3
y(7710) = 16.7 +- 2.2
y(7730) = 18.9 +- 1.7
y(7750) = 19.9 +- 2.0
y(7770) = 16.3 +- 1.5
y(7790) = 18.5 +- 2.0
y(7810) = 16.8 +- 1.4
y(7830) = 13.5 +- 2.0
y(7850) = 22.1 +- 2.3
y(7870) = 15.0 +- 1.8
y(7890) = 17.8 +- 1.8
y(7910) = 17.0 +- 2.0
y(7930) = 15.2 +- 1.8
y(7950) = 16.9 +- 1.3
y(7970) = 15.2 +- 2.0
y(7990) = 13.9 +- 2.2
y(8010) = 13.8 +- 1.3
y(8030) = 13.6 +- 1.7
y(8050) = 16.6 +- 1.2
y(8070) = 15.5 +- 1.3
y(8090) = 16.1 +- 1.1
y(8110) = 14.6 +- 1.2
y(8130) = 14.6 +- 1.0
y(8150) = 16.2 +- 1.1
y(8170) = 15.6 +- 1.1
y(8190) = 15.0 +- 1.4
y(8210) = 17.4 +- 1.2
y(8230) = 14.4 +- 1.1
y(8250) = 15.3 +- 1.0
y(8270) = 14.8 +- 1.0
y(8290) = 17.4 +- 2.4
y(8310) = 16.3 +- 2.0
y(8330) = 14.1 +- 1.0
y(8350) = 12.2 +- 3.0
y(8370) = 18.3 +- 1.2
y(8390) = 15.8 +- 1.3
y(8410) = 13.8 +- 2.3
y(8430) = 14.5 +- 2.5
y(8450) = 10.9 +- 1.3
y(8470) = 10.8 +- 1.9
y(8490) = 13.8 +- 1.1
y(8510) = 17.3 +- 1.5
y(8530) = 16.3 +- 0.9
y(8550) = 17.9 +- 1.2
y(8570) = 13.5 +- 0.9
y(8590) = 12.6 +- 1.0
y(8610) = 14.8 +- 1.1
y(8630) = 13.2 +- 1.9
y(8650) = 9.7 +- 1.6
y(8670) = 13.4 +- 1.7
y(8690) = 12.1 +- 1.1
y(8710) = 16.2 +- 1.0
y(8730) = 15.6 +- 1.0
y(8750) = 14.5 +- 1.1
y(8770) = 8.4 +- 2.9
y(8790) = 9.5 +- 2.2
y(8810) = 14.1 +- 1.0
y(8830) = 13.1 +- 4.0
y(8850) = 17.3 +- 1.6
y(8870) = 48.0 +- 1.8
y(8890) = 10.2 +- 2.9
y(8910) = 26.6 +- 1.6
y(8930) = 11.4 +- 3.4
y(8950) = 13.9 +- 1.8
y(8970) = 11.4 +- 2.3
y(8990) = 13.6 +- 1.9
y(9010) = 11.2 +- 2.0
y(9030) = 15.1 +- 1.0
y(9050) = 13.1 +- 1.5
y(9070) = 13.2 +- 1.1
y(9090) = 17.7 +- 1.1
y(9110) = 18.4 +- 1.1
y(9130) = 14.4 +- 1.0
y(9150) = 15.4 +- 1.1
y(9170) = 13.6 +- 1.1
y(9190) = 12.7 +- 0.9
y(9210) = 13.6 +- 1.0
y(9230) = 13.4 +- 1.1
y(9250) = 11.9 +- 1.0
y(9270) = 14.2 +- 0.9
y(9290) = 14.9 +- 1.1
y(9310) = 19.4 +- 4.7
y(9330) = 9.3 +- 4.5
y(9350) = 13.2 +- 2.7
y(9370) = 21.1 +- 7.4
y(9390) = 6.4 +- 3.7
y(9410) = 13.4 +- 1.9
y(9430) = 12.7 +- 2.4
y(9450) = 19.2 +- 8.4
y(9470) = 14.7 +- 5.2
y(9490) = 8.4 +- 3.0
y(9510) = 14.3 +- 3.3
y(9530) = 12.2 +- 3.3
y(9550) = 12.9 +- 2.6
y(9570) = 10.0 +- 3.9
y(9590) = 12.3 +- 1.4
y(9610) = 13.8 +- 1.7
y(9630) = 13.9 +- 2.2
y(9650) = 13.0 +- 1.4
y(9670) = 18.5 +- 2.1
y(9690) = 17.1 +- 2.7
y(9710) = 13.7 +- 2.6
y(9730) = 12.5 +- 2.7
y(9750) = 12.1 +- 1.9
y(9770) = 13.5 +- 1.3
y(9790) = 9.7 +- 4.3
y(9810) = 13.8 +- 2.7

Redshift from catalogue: 0.35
